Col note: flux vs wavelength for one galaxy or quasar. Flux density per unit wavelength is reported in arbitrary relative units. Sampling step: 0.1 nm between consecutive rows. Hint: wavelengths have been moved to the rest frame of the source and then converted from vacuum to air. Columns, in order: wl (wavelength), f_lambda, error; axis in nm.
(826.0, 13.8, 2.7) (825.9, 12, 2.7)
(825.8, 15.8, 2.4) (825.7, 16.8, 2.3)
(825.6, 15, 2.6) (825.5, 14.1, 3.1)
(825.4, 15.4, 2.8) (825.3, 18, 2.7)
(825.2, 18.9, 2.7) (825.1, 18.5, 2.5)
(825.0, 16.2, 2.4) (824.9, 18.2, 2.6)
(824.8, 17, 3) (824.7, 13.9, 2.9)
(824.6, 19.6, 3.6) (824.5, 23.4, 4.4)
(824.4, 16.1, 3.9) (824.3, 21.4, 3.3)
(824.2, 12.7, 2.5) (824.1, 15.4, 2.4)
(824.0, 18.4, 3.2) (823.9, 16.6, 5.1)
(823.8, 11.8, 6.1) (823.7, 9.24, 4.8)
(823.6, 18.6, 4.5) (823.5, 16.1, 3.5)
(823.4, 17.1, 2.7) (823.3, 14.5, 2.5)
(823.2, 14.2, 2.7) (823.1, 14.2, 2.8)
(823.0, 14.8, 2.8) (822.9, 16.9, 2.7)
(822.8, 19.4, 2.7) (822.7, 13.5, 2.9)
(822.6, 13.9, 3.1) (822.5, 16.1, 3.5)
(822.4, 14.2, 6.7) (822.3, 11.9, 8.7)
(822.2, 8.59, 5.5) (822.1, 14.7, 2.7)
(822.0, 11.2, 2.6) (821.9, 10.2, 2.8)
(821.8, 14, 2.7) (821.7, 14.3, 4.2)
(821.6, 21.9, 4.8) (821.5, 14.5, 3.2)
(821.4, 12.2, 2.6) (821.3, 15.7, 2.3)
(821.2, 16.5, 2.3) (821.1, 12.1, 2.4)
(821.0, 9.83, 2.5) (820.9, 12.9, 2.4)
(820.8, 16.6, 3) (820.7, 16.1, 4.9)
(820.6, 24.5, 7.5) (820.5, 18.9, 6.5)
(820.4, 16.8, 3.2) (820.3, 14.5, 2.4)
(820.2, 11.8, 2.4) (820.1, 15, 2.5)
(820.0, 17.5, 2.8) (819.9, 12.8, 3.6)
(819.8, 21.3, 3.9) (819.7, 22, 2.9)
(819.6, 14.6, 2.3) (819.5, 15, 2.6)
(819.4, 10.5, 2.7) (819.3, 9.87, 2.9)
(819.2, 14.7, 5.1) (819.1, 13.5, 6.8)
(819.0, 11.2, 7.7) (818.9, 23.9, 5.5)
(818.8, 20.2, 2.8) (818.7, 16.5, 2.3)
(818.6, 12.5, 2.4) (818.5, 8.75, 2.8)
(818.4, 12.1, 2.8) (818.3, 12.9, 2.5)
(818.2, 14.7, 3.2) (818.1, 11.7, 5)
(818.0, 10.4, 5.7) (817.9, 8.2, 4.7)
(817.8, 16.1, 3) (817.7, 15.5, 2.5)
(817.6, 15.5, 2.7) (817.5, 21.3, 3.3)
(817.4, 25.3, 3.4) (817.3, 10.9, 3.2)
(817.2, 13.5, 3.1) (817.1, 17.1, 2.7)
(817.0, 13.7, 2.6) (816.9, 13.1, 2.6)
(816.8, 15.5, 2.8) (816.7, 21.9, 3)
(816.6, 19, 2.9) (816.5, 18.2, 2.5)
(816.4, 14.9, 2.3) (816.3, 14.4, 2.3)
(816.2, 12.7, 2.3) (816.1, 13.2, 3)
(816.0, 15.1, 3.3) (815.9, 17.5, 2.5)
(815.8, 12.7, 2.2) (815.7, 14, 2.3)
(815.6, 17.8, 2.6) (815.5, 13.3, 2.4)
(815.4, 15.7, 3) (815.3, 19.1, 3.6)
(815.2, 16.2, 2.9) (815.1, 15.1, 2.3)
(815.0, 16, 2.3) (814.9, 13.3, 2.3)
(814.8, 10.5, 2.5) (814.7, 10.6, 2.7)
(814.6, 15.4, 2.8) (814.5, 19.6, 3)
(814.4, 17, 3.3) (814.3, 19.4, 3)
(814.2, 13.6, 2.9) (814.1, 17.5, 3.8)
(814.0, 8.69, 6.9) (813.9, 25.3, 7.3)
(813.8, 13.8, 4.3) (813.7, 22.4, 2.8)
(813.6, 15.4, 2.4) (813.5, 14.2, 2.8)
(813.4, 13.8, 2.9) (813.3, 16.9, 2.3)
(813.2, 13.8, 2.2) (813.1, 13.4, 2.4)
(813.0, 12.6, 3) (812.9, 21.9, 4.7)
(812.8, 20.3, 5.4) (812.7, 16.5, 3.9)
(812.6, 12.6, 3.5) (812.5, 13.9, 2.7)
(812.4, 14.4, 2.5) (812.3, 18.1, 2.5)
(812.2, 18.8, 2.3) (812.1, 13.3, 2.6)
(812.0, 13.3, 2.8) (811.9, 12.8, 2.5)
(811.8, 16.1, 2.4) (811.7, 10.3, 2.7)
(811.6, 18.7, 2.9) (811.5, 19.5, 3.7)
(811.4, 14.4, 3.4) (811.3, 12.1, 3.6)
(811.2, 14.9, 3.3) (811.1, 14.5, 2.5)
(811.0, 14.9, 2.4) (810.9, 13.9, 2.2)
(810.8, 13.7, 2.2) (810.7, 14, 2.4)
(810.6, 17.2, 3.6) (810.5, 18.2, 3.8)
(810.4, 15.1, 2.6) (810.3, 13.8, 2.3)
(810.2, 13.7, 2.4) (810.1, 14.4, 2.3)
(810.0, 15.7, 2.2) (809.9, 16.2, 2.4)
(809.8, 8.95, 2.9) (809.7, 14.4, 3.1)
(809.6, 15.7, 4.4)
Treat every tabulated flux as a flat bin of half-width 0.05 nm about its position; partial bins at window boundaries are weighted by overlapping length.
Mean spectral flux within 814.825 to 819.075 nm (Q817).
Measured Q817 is 15.2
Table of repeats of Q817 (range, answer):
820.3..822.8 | 14.7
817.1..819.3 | 14.7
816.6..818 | 15.9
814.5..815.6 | 14.9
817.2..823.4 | 14.9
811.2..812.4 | 15.2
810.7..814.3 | 15.5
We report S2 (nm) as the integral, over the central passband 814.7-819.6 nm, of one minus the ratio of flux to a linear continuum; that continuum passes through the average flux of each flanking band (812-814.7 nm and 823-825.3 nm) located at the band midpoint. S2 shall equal 0.42 nm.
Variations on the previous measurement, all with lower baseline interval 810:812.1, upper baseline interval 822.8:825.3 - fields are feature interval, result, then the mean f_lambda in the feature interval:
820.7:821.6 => 0.10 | 14.4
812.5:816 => -0.12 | 15.7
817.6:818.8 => 0.20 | 13.1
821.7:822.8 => 0.21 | 13.2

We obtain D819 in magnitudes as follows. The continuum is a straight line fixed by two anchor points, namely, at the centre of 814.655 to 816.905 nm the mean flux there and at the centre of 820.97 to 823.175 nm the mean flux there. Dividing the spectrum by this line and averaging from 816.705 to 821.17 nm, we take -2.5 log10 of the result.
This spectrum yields -0.03 mag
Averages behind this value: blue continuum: 15.3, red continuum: 14.2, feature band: 15.1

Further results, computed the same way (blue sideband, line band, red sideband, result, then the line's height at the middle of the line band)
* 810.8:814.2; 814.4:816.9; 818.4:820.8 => 0.01 mag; 15.6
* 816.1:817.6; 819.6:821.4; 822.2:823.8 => -0.04 mag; 15.4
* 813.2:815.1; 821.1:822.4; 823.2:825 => 0.18 mag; 16.2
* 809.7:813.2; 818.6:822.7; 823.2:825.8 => 0.07 mag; 16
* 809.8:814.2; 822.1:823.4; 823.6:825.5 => 0.14 mag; 16.5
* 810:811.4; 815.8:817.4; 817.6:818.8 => -0.16 mag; 13.4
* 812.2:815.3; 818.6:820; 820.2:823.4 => -0.05 mag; 15.1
